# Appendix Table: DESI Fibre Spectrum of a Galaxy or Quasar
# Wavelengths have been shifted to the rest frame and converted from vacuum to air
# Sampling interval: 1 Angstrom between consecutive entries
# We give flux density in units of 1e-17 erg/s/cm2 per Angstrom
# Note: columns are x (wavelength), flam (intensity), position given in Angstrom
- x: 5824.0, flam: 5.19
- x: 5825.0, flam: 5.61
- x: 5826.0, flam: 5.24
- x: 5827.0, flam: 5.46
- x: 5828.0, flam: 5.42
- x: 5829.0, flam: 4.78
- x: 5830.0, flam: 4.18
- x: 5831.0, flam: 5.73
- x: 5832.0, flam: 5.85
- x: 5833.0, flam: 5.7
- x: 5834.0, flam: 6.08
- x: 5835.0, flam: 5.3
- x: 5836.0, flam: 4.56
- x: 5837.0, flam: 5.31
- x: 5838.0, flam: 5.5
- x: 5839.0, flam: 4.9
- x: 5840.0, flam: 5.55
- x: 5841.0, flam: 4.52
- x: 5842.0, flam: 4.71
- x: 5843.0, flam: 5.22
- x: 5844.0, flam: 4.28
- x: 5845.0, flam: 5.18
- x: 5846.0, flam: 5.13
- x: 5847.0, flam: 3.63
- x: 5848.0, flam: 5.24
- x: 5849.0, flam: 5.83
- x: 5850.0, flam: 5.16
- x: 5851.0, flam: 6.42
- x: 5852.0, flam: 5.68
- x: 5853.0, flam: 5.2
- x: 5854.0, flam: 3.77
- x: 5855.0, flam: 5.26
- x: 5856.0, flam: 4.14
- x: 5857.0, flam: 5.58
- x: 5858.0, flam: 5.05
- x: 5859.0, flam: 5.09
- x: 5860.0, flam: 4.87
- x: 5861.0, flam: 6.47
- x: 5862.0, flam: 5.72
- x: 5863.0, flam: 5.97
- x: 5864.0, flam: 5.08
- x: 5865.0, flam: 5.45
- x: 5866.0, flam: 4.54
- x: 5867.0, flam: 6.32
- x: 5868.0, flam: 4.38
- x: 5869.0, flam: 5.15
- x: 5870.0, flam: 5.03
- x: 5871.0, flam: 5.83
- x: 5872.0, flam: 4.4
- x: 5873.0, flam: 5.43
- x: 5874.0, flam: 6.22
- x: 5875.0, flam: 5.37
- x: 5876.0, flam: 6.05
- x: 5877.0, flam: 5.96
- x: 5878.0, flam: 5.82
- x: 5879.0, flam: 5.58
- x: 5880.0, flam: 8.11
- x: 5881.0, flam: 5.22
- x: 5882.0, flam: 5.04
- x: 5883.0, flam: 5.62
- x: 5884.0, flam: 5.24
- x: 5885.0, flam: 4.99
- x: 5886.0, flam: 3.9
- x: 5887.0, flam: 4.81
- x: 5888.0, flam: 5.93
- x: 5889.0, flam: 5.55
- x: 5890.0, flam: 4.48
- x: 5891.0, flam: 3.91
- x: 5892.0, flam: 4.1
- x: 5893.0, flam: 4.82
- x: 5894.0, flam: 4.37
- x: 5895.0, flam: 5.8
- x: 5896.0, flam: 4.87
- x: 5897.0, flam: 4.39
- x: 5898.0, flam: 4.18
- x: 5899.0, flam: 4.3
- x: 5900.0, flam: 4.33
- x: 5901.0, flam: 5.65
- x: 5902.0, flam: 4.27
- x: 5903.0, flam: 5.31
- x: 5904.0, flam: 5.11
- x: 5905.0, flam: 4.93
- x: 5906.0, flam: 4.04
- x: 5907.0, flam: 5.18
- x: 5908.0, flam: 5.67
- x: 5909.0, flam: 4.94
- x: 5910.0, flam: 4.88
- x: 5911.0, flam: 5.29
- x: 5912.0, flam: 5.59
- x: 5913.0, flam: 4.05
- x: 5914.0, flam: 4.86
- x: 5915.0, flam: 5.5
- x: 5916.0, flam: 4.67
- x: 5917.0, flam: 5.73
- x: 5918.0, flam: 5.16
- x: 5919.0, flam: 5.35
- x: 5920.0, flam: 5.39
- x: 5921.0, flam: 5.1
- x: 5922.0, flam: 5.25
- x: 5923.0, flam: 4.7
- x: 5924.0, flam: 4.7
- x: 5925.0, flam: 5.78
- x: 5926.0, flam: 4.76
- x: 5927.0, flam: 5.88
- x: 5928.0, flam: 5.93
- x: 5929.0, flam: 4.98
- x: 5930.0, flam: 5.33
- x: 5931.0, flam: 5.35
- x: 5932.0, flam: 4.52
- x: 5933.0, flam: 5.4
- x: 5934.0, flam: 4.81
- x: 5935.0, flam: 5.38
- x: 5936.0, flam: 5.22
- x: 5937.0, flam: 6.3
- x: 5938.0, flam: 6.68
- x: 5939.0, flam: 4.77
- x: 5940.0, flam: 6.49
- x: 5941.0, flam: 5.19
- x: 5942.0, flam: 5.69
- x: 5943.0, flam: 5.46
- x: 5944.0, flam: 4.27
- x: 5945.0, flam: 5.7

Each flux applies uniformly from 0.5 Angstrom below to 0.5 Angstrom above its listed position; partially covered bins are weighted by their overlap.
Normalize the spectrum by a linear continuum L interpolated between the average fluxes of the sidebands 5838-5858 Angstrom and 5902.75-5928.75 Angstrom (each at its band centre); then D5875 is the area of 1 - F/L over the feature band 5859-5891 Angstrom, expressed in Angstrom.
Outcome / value -2.1 Angstrom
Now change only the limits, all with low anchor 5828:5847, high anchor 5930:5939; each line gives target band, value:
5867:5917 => 1.6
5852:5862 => 0.1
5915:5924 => 0.3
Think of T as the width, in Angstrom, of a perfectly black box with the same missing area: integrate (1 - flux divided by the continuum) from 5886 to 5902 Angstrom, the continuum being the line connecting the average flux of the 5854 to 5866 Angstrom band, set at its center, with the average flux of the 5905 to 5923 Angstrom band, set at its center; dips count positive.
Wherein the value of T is 1.3 Angstrom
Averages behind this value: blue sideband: 5.24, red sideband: 5.08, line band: 4.72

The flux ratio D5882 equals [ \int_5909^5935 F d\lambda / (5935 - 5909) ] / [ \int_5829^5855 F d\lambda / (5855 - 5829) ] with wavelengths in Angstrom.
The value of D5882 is 1.00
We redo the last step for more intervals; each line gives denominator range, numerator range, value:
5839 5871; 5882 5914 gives 0.94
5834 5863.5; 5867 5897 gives 1.02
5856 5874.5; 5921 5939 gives 1.00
